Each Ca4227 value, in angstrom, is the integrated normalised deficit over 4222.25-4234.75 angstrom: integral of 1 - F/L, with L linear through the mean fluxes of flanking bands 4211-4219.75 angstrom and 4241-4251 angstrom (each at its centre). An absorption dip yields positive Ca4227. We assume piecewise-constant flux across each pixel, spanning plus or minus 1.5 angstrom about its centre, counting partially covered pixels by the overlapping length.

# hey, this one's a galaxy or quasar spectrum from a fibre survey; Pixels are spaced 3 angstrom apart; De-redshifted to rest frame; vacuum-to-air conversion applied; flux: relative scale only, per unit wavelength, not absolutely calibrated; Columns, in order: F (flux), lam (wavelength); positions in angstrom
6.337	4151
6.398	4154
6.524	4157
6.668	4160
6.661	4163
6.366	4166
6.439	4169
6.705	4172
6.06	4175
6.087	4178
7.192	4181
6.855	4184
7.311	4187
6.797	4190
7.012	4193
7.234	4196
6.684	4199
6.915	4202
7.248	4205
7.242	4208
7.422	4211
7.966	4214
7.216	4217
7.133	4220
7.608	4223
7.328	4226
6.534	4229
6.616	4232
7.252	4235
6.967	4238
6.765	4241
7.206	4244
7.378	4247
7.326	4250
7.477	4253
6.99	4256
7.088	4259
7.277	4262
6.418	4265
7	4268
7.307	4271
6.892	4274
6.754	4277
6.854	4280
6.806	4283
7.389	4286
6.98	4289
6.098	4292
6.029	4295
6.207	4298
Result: 0.6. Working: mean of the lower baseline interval 7.5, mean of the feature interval 7.01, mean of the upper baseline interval 7.22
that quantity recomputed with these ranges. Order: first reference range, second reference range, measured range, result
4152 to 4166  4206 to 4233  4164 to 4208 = 0.4 angstrom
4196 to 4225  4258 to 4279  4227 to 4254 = 0.2 angstrom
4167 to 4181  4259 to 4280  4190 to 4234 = -3.4 angstrom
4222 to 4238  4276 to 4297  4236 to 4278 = -1.2 angstrom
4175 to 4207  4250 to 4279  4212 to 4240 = -0.9 angstrom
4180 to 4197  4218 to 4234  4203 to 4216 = -0.7 angstrom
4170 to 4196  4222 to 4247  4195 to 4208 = -0.3 angstrom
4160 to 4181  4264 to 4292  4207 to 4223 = -1.9 angstrom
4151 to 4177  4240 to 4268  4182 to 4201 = -0.9 angstrom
